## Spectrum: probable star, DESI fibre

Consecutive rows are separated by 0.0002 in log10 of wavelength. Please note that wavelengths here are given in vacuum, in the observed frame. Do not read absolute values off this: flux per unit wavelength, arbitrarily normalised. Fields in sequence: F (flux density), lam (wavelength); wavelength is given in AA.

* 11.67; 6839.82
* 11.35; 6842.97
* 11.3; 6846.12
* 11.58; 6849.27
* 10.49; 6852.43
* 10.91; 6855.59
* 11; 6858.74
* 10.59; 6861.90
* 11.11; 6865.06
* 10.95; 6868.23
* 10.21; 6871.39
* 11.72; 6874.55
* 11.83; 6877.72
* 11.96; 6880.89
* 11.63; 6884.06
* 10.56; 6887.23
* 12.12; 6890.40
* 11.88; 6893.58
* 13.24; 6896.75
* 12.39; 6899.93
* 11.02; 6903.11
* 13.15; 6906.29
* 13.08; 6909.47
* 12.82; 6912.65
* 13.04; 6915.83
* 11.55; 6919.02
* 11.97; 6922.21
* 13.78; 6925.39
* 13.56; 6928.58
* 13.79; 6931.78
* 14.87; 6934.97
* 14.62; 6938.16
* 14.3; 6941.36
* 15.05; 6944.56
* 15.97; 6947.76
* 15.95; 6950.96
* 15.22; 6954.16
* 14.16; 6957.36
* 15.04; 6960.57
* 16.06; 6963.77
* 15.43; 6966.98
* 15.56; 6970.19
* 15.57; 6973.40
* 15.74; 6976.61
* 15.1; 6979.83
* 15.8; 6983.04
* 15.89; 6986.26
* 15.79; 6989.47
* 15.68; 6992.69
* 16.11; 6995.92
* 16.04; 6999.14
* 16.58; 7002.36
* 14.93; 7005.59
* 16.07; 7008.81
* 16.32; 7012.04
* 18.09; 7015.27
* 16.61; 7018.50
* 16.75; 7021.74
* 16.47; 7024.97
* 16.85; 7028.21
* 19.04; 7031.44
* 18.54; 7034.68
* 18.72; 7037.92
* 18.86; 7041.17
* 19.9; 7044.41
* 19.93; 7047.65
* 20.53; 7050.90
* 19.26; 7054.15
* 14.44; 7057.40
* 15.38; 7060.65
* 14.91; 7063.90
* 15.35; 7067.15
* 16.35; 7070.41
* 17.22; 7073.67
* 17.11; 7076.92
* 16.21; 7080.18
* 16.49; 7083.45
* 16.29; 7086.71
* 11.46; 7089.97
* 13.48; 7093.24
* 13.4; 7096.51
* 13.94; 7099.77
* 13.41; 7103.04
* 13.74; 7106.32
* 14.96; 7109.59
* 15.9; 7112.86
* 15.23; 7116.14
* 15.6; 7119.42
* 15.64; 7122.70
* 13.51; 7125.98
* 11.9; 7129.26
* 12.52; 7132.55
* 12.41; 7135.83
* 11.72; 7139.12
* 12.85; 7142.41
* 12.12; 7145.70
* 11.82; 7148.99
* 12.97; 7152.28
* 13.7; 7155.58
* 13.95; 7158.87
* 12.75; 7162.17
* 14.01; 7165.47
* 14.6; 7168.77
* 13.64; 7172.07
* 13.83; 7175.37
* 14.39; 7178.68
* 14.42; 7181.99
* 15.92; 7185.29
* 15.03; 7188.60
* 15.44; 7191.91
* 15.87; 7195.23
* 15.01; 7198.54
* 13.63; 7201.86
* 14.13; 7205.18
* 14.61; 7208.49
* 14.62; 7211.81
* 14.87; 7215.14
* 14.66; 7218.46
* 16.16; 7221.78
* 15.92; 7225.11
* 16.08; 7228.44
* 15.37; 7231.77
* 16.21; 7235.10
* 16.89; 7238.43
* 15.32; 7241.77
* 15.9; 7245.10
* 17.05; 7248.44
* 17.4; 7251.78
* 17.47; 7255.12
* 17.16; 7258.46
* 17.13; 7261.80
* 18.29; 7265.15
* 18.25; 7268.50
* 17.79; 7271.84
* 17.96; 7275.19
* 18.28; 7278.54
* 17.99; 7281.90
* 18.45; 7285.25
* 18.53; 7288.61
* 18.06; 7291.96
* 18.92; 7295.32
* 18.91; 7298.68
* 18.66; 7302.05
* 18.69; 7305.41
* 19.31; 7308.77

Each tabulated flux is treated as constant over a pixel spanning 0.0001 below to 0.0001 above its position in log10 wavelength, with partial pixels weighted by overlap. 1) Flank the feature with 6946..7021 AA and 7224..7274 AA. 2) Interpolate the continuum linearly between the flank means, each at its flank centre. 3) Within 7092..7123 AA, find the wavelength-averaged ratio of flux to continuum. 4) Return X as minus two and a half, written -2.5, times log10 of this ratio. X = 0.127 mag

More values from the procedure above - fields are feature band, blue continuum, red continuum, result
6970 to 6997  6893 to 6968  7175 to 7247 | -0.12 mag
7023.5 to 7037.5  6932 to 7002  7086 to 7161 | -0.21 mag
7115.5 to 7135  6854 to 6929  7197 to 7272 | 0.06 mag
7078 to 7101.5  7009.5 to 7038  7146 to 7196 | 0.10 mag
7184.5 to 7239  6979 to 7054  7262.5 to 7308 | 0.18 mag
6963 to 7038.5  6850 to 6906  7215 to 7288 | -0.23 mag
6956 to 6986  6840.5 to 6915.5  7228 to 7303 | -0.18 mag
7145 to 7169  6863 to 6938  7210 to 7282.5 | 0.18 mag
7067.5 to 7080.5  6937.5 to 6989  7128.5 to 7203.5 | -0.15 mag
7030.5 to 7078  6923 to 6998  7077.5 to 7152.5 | -0.22 mag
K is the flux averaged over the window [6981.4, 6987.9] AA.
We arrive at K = 15.9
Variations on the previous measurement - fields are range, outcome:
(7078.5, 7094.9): 14.8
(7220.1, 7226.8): 16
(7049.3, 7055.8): 19.9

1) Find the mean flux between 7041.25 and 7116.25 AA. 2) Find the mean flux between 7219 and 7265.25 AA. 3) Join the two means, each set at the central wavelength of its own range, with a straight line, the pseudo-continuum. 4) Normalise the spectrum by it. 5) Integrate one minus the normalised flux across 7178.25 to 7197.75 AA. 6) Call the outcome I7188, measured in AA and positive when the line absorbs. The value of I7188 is 1.3 AA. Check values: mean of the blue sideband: 15.9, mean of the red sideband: 16.5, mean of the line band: 15.2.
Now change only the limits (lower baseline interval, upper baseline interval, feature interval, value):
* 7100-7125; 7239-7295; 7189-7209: 1.9 AA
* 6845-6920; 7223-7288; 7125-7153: 5.5 AA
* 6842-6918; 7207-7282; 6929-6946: -2.8 AA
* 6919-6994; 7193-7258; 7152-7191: 3.4 AA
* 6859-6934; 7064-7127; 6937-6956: -3.5 AA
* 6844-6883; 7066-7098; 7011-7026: -2.9 AA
